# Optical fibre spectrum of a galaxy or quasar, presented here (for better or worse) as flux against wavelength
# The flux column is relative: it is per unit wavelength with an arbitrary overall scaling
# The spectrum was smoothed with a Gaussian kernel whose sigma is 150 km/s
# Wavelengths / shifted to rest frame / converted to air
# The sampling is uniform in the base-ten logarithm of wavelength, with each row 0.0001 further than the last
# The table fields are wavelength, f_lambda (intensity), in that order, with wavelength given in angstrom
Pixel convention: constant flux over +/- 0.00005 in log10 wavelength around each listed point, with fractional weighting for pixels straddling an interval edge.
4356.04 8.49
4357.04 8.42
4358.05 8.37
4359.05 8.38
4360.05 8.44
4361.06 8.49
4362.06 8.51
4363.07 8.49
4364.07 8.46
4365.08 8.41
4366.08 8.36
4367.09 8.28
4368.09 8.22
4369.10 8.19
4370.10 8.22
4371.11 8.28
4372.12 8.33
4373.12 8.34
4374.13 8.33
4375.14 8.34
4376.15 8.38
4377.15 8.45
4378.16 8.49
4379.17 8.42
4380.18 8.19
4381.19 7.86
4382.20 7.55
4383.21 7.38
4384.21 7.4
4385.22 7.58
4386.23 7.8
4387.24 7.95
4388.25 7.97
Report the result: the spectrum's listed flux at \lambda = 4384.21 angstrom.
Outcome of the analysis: 7.4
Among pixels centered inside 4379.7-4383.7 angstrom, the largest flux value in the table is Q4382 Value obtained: 8.19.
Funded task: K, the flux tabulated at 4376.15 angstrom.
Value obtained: 8.38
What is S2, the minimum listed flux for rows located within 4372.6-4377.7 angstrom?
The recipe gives 8.33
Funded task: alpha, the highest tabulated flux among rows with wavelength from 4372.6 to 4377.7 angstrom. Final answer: 8.45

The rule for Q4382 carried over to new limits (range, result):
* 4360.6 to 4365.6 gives 8.51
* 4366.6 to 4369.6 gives 8.28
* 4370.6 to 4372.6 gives 8.33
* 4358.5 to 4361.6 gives 8.49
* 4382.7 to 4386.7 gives 7.8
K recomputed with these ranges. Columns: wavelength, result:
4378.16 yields 8.49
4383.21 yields 7.38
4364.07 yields 8.46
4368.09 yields 8.22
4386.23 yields 7.8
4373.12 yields 8.34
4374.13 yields 8.33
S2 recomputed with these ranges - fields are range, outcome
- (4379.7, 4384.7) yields 7.38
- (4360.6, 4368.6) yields 8.22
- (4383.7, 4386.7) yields 7.4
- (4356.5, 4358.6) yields 8.37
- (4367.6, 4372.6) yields 8.19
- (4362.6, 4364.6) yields 8.46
